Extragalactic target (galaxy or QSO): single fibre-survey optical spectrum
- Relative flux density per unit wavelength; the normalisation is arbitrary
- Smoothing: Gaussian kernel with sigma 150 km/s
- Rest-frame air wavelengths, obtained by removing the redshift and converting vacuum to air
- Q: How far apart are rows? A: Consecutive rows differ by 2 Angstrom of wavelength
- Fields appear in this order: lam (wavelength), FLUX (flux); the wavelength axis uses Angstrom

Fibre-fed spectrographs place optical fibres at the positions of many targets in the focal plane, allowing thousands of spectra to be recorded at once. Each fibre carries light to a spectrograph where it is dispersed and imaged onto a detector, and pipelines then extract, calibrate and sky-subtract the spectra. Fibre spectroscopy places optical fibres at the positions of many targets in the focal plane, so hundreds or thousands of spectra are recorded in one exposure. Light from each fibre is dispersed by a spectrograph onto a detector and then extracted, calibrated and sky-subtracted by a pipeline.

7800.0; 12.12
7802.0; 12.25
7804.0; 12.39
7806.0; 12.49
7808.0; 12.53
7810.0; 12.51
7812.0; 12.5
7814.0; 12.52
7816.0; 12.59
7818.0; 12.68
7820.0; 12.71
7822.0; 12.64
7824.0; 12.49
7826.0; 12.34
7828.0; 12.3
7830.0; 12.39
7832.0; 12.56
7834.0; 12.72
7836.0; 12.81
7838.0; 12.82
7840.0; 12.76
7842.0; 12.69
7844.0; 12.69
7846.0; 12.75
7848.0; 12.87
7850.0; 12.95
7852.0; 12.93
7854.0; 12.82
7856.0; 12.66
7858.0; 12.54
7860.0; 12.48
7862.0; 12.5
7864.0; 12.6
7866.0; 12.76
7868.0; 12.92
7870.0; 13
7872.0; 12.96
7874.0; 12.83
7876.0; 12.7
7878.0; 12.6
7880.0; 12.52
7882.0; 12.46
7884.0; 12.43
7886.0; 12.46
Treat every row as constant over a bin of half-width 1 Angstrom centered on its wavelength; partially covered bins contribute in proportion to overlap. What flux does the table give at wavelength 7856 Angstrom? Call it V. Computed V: 12.66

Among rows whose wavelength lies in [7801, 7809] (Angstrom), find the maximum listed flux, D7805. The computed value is 12.53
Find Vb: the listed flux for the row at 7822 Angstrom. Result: 12.64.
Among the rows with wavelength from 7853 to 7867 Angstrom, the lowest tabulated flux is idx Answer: 12.48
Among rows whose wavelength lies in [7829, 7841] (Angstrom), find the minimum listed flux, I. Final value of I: 12.39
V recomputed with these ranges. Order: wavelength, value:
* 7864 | 12.6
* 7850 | 12.95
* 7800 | 12.12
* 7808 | 12.53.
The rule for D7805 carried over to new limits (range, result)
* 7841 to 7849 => 12.87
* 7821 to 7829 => 12.64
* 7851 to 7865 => 12.93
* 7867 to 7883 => 13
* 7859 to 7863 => 12.5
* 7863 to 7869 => 12.92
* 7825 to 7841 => 12.82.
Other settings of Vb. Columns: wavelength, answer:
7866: 12.76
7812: 12.5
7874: 12.83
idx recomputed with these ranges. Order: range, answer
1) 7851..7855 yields 12.82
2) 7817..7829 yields 12.3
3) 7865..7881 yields 12.52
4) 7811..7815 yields 12.5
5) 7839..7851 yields 12.69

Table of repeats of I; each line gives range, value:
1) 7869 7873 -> 12.96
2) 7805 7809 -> 12.49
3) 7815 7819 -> 12.59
